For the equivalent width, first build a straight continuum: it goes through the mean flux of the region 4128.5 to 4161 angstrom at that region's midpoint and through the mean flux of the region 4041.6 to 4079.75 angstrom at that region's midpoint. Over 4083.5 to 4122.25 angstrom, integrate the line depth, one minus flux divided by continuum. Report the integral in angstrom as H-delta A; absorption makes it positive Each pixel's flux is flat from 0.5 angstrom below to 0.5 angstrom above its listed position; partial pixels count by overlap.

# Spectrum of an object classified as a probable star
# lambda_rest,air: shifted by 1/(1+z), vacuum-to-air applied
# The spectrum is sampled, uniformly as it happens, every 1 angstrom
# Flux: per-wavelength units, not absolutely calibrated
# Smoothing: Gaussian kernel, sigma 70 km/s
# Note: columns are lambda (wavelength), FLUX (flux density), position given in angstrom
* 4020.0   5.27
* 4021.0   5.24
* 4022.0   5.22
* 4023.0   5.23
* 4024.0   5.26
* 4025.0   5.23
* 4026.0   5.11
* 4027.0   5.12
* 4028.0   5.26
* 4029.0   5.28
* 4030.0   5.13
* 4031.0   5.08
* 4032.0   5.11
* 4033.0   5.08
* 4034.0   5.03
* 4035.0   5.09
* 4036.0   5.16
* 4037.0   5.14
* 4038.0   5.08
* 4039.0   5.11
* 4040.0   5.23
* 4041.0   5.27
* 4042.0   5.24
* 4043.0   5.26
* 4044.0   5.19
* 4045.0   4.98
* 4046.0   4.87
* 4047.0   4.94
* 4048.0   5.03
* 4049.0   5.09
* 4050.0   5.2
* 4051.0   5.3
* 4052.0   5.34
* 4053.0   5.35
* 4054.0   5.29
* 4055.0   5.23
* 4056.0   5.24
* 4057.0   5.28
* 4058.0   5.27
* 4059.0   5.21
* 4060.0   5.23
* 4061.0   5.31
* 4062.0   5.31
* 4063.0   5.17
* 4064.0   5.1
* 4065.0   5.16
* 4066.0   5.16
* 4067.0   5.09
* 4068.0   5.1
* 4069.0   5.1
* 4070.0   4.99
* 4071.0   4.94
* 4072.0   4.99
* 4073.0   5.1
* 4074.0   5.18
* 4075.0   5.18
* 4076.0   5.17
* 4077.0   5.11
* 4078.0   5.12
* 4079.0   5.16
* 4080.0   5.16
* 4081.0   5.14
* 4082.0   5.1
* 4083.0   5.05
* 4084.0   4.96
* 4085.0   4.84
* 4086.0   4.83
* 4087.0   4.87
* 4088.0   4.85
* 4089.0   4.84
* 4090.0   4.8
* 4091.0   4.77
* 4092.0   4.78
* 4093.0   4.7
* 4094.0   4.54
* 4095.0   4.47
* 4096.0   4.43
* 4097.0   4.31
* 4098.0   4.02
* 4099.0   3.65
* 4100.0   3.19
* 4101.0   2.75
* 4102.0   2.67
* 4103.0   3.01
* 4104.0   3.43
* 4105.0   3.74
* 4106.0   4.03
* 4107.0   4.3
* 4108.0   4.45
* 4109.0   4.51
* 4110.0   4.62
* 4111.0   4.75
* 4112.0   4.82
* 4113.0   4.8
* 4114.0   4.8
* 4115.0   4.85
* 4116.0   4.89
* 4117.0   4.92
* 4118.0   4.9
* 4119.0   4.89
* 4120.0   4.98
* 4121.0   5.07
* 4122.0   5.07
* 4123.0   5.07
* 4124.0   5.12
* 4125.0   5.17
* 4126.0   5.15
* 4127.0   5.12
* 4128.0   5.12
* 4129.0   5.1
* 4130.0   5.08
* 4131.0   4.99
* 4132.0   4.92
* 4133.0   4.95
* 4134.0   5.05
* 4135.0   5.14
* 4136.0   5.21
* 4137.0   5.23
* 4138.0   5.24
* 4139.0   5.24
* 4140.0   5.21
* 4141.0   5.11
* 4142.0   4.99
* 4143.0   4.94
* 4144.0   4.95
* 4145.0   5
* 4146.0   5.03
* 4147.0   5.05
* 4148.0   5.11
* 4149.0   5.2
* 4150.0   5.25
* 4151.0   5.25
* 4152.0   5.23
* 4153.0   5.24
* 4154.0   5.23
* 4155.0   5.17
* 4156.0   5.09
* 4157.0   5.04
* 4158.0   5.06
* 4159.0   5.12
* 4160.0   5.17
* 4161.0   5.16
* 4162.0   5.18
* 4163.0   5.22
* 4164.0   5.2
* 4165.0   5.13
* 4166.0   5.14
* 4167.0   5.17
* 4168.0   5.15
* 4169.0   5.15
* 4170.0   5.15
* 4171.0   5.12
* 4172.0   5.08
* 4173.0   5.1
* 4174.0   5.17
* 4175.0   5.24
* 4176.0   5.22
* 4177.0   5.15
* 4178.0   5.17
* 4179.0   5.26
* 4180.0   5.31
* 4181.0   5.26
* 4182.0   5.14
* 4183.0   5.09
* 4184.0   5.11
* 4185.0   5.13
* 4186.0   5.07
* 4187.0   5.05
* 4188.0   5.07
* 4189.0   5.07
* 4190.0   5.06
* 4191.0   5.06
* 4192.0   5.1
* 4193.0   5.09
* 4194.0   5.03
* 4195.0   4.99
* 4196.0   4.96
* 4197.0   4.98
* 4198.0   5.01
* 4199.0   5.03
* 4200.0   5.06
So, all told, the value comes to 5.3 angstrom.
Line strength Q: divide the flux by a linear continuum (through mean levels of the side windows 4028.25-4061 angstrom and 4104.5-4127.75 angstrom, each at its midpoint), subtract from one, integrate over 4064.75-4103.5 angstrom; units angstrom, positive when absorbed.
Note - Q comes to 2.3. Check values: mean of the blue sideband 5.17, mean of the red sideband 4.79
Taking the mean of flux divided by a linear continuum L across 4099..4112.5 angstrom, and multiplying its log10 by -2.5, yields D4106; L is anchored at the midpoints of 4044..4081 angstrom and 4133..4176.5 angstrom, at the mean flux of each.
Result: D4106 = 0.31 mag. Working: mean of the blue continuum 5.15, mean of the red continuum 5.14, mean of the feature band 3.86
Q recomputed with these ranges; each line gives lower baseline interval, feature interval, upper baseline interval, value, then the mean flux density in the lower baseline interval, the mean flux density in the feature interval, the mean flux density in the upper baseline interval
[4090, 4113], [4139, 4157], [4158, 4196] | -1.43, 4.12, 5.12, 5.13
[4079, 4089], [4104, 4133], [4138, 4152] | 1.42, 4.98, 4.81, 5.11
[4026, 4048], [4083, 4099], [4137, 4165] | 1.51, 5.12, 4.65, 5.14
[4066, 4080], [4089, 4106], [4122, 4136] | 3.70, 5.1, 3.98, 5.08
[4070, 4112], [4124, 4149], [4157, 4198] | -1.27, 4.53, 5.09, 5.12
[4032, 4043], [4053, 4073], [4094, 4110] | -2.32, 5.15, 5.17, 3.85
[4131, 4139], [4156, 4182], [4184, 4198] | -0.46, 5.11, 5.16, 5.05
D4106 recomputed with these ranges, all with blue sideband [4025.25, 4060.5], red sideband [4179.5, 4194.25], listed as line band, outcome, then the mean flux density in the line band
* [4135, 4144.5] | 0.00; 5.13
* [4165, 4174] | 0.00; 5.13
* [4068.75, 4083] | 0.01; 5.1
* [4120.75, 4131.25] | 0.01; 5.1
